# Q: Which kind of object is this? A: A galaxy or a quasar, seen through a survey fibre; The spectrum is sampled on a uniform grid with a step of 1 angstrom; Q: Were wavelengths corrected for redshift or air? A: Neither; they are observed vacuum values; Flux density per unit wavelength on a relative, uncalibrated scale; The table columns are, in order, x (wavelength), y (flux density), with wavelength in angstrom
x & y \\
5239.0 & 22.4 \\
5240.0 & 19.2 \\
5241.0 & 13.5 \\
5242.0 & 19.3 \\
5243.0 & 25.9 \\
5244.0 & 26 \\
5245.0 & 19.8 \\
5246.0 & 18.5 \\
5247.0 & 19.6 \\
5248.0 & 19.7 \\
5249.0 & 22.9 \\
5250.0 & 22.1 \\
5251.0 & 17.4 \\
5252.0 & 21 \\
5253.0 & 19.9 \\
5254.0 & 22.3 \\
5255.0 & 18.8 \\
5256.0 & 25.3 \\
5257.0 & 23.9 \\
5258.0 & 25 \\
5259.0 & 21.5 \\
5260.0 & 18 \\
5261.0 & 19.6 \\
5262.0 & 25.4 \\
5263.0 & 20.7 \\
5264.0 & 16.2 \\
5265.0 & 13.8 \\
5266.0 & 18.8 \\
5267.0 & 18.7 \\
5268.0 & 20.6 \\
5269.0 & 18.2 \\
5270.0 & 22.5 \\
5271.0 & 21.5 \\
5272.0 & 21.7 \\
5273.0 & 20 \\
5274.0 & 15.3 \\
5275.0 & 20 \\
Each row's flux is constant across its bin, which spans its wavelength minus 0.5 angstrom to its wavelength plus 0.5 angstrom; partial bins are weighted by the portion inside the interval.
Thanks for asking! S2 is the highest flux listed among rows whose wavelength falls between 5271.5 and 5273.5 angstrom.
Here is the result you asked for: 21.7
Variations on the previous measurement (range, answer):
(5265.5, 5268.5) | 20.6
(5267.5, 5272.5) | 22.5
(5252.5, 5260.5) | 25.3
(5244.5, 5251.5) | 22.9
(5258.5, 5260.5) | 21.5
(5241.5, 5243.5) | 25.9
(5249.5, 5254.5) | 22.3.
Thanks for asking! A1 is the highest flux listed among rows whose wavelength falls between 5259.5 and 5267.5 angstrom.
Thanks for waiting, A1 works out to 25.4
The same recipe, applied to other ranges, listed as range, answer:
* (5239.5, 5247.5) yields 26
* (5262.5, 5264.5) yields 20.7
